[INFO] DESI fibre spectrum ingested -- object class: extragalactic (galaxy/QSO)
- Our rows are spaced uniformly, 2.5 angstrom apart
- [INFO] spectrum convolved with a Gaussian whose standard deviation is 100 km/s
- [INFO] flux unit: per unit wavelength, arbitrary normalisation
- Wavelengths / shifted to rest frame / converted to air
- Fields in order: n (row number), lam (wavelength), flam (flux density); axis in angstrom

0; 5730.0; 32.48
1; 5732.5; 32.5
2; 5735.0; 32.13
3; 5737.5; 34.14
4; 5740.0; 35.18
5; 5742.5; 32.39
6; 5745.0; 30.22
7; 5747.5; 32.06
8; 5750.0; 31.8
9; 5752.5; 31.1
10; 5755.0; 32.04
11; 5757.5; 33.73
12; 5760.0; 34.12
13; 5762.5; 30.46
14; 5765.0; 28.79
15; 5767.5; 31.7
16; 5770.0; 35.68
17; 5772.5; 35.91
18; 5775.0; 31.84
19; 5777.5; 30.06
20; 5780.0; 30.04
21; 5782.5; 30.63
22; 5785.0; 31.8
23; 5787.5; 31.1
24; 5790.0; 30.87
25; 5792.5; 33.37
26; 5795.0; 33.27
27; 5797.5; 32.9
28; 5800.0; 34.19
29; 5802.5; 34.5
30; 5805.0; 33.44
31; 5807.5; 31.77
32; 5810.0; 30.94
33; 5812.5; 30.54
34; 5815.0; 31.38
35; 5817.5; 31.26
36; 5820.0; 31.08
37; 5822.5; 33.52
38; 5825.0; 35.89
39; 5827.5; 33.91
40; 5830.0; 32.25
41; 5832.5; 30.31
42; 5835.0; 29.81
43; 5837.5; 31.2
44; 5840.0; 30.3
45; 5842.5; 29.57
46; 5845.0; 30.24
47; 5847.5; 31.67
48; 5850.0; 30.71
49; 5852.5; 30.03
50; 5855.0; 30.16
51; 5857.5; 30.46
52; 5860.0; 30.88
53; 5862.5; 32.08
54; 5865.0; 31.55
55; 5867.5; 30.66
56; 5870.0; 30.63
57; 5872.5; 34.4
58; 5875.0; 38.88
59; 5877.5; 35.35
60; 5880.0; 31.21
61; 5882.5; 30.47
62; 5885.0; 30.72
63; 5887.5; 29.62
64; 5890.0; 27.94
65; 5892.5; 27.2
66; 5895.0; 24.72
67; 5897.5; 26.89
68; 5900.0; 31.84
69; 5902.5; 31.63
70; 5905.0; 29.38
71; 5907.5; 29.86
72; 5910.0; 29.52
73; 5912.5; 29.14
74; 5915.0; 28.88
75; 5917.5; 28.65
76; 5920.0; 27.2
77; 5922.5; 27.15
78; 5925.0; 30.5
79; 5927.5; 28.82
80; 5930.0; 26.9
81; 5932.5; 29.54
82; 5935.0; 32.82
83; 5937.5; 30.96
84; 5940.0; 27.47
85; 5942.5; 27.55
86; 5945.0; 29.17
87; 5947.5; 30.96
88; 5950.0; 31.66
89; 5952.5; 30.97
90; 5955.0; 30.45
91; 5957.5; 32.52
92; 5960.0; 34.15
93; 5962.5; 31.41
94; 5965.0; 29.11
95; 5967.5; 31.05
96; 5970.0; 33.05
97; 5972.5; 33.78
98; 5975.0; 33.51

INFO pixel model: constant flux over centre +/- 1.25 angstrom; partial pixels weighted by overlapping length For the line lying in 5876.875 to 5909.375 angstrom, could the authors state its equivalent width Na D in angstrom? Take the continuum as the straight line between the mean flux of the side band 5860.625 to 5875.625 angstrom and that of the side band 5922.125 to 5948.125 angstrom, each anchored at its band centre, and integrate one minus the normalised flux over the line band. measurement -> 1.8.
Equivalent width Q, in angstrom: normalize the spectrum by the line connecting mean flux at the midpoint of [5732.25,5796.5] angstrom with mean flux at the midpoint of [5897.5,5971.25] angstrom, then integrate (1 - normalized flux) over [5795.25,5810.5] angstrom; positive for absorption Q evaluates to -0.7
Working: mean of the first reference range 32.2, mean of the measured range 33.1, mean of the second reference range 30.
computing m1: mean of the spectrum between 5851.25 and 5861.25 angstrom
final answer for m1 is 30.4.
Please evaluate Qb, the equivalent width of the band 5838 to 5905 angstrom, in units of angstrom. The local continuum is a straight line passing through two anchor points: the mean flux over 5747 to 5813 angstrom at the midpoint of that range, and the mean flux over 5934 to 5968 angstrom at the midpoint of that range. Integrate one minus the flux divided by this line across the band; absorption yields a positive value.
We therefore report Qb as 1.41 angstrom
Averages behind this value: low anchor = 32.2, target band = 30.7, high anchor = 30.7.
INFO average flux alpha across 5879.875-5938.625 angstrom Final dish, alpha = 29.2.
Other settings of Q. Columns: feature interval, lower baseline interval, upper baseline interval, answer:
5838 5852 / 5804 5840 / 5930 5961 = 0.49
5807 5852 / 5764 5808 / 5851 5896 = 0.34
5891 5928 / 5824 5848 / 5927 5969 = 2.40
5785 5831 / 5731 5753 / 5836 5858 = -1.99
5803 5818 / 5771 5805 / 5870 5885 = 0.44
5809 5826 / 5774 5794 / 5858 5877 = -0.11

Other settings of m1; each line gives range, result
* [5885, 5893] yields 28.7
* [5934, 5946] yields 29.5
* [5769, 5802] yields 32.5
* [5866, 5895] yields 31.3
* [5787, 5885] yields 32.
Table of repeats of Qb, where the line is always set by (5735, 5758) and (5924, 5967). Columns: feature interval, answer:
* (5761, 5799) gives 0.20 angstrom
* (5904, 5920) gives 0.83 angstrom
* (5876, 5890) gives -0.14 angstrom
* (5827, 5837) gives 0.05 angstrom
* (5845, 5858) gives 0.31 angstrom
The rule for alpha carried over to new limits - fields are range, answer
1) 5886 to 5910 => 28.8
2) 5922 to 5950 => 29.4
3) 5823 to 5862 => 31.2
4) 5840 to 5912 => 30.6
